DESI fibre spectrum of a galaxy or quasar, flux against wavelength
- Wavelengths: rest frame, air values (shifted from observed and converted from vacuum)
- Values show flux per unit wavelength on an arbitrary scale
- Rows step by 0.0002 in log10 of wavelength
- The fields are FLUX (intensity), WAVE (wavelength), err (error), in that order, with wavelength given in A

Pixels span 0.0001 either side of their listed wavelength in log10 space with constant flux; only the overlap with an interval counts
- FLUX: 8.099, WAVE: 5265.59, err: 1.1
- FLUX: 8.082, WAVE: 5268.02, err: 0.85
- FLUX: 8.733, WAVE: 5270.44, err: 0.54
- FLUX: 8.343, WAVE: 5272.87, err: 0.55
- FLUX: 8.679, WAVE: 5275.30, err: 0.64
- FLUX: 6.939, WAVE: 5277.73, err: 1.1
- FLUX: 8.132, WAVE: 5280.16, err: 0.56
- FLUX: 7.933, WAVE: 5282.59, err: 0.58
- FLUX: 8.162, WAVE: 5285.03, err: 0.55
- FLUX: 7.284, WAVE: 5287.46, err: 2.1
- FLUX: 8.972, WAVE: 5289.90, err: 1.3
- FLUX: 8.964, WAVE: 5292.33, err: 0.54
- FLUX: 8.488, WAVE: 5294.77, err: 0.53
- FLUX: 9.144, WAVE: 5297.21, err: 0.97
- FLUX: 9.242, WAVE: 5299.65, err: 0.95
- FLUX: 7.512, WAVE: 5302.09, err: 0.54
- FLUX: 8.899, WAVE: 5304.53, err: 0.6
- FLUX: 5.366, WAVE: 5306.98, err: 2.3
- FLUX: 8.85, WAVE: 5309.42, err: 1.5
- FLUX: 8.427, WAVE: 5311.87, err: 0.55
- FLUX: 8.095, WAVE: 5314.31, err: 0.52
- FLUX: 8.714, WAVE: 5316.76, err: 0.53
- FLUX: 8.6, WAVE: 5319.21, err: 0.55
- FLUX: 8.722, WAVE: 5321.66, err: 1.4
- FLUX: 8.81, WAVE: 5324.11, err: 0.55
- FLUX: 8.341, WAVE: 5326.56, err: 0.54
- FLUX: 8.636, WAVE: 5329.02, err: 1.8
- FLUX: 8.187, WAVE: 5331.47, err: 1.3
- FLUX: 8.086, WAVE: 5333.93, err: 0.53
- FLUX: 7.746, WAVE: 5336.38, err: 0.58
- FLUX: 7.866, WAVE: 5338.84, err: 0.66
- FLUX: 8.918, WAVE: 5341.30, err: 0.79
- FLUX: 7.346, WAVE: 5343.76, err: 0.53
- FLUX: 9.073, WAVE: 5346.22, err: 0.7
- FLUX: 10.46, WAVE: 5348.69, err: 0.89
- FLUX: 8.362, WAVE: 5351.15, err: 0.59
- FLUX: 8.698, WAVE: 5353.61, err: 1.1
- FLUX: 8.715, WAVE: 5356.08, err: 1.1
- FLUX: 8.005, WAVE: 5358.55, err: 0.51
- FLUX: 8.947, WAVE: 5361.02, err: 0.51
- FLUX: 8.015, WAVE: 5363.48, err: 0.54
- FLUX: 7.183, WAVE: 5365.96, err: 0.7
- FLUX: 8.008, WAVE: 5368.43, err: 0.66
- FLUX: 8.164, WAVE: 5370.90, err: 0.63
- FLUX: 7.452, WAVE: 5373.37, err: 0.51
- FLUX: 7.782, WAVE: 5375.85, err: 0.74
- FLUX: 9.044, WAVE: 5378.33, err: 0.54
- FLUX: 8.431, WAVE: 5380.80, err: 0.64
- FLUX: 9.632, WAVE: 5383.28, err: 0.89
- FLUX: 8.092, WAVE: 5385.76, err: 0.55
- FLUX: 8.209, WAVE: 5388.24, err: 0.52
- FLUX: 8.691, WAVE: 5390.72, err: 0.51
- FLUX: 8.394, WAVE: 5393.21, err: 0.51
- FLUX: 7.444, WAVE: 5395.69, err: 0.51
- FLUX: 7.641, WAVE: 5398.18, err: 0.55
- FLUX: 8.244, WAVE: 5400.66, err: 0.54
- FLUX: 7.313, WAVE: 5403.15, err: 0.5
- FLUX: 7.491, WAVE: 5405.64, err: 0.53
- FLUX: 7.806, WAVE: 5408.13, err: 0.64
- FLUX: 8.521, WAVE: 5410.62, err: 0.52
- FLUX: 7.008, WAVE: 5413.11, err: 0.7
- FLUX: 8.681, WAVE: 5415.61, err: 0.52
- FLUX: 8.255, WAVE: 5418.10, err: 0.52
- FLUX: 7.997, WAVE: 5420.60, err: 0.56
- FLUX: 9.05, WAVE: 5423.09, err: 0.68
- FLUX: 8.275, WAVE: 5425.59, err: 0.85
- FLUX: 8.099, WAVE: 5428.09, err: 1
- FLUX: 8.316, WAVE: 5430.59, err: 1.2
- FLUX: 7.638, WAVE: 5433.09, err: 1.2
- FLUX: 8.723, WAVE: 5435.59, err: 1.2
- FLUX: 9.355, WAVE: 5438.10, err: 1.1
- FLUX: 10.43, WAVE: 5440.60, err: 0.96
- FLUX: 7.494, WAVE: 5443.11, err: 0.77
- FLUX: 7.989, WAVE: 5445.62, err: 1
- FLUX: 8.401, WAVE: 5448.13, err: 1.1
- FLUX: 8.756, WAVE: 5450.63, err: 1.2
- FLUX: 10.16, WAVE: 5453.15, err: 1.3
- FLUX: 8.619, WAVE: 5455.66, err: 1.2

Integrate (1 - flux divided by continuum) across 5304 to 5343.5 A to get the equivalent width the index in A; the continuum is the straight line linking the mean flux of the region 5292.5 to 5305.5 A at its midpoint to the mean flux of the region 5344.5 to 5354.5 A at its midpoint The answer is 2.9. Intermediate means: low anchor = 8.68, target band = 8.23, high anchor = 9.08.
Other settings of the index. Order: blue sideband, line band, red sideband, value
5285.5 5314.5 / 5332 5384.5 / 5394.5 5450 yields -0.9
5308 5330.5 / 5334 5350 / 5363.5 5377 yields -0.7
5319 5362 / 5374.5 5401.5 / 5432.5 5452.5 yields 0.8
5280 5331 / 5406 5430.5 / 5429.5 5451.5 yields 1.0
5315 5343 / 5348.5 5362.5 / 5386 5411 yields -0.8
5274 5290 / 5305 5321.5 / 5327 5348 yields 0.1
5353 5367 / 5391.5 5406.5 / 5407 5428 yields 0.8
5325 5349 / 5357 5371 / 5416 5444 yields 0.6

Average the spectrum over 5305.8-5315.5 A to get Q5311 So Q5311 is 7.7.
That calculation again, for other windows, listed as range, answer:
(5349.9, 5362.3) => 8.55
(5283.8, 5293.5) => 8.34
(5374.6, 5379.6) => 8.41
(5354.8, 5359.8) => 8.35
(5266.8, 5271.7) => 8.41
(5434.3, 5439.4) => 9.04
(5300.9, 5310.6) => 7.65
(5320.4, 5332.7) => 8.54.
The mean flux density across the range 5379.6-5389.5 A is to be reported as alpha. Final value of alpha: 8.59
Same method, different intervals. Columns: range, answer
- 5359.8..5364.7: 8.5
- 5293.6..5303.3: 8.6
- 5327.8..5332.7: 8.42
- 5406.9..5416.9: 8.01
